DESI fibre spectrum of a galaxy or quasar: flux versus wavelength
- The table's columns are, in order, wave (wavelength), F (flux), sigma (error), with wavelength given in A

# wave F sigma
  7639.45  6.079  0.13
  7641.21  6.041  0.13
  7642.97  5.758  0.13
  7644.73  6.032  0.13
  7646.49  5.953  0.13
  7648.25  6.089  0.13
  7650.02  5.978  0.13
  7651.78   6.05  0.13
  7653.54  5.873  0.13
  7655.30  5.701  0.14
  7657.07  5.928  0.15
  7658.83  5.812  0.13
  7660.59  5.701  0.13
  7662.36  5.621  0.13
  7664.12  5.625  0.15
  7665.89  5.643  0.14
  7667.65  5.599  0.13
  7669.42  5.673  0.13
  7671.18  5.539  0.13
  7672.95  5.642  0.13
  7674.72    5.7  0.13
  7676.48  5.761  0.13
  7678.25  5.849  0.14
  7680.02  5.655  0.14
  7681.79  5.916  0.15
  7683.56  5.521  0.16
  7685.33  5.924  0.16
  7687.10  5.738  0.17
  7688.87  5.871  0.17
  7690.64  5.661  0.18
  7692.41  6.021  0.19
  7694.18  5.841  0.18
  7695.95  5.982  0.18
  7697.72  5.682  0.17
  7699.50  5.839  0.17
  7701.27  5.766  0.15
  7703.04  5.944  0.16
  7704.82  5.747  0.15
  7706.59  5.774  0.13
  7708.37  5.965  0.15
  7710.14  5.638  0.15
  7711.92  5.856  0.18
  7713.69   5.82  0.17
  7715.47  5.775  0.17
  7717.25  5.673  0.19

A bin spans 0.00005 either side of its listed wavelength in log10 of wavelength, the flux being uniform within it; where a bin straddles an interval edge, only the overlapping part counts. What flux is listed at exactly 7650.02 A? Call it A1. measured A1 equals 5.978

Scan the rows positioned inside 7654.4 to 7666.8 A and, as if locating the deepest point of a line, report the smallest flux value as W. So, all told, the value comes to 5.621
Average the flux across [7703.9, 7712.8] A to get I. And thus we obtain 5.79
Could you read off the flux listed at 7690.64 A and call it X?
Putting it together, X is 5.661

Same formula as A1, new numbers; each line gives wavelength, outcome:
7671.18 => 5.539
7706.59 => 5.774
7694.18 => 5.841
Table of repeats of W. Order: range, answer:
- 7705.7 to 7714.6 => 5.638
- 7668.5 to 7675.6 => 5.539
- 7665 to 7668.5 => 5.599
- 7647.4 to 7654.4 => 5.873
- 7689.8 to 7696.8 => 5.661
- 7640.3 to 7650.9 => 5.758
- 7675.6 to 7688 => 5.521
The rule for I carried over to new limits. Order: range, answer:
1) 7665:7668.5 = 5.62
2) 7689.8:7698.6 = 5.84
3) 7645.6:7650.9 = 6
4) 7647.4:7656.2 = 5.93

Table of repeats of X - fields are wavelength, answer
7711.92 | 5.856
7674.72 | 5.7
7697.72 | 5.682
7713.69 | 5.82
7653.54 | 5.873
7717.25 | 5.673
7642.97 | 5.758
